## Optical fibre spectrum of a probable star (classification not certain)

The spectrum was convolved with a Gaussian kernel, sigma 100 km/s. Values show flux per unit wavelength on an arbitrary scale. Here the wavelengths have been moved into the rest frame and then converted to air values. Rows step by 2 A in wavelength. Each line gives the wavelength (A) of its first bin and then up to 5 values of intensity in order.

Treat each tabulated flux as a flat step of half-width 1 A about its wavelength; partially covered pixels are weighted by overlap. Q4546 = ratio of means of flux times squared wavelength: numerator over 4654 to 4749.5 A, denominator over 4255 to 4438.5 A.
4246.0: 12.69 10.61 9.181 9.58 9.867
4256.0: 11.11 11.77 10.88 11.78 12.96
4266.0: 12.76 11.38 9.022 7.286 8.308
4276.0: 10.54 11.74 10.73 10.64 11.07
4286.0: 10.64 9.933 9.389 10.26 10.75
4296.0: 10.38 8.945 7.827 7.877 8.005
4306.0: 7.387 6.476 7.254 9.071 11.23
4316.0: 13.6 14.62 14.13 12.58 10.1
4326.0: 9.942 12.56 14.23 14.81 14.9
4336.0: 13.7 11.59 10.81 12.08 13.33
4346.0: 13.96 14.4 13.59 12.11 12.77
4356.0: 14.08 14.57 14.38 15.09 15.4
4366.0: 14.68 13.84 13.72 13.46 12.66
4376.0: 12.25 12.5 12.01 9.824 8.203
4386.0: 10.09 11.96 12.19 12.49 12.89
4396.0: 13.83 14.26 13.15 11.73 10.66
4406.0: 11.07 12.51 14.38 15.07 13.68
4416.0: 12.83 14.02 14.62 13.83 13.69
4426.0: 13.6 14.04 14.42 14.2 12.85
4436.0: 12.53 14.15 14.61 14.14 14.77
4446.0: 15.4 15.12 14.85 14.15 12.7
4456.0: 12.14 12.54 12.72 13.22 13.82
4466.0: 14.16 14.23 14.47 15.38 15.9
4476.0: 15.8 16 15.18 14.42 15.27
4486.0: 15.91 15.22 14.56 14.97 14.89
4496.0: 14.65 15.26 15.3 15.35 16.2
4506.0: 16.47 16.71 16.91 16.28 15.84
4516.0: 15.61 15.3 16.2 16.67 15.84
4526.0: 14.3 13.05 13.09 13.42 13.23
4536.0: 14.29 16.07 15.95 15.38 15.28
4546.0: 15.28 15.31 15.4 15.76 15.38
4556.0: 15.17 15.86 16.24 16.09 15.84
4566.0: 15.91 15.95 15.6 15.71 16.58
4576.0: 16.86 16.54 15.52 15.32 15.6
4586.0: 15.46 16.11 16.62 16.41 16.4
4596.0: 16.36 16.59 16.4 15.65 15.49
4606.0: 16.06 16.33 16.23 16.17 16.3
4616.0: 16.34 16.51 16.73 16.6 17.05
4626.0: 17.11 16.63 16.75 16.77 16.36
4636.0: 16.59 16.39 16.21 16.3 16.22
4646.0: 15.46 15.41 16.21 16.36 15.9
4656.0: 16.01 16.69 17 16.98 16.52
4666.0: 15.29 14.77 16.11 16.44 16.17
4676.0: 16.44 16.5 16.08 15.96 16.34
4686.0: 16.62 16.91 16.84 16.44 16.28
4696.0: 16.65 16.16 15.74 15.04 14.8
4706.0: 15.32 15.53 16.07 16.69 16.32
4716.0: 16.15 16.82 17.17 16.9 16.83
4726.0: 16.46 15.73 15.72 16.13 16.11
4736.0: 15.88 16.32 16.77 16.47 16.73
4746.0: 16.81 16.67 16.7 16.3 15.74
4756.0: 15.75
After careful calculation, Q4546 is 1.6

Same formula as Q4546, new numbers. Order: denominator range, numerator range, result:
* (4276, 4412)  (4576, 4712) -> 1.55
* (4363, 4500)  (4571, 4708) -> 1.30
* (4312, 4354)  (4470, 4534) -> 1.29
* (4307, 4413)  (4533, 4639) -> 1.41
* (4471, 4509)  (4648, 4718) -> 1.14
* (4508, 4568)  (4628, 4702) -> 1.12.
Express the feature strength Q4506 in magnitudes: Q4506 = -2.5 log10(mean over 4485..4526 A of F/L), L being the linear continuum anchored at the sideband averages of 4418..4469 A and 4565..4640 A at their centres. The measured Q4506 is -0.06 mag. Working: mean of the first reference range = 13.9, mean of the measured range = 15.7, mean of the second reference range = 16.3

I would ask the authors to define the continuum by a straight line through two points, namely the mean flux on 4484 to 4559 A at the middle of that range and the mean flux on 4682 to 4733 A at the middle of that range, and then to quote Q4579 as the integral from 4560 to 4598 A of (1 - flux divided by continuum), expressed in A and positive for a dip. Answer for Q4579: -1.2 A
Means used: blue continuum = 15.3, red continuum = 16.2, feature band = 16.1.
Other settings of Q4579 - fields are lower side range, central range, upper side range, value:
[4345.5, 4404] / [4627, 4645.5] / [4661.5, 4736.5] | -1.1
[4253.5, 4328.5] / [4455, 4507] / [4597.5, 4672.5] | -4.3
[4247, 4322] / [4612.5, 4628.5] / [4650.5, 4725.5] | -1.5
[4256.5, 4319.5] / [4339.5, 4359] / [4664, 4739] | -3.8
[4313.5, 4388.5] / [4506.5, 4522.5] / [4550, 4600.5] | -1.1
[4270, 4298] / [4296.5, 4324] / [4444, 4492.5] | 2.0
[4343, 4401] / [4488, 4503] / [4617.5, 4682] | -0.5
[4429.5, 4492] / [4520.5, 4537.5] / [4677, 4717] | 0.6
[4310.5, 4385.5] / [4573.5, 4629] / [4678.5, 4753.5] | -3.9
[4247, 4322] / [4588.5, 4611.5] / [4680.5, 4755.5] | -2.5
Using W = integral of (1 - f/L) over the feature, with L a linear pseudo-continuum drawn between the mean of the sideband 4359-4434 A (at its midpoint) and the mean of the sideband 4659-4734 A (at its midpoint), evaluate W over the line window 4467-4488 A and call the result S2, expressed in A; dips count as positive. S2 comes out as -2.0 A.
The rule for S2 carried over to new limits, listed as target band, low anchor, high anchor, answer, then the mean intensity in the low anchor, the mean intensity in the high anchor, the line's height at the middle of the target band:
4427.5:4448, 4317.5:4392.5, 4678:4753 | -0.8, 12.9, 16.3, 13.7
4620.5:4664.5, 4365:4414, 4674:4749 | -2.8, 12.5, 16.3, 15.5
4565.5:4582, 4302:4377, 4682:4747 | -1.3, 12.5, 16.3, 14.8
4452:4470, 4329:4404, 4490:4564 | 1.3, 13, 15.4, 14.4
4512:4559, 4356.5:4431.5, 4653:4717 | -1.8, 13.1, 16.1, 14.6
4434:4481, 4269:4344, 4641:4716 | -4.8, 10.7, 16.1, 12.9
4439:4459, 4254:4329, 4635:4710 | -2.0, 10.4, 16.1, 12.8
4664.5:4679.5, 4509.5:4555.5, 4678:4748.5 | 0.0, 15.2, 16.3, 16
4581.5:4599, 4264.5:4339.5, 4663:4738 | -1.7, 10.7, 16.2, 14.7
